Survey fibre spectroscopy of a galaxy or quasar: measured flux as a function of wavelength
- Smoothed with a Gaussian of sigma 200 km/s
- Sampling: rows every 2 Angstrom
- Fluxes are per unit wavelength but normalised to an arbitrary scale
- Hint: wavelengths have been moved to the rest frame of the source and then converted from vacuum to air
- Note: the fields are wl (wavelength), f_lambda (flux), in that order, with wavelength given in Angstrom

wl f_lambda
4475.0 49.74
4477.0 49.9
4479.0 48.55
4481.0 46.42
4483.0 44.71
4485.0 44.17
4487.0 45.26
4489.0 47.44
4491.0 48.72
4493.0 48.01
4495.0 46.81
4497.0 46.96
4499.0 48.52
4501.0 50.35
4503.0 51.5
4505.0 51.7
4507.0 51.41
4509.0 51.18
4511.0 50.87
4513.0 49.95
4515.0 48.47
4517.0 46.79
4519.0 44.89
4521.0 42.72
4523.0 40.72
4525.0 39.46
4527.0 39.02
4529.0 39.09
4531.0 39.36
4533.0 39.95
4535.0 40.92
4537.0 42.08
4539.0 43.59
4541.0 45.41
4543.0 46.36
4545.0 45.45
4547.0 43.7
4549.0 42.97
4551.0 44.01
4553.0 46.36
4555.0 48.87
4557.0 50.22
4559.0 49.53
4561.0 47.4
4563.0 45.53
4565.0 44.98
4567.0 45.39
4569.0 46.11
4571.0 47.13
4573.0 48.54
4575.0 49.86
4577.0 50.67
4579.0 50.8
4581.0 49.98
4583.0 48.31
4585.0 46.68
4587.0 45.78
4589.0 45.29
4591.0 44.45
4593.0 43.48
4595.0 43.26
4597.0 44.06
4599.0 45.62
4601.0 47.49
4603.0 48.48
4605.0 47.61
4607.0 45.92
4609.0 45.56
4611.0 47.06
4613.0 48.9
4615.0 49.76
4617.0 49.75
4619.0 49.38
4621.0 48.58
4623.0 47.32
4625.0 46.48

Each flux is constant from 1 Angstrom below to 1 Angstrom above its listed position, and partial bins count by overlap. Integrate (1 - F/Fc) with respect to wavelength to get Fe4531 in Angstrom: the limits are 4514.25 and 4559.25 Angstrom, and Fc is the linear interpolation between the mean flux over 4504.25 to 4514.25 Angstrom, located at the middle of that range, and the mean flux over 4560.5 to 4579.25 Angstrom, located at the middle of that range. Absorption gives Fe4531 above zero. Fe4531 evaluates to 5.1 Angstrom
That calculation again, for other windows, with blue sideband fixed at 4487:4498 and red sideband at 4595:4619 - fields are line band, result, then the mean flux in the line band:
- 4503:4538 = 1.86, 44.8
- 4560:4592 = -0.03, 47.3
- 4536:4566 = 0.97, 45.8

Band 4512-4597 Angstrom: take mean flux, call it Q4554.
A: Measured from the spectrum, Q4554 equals 45.3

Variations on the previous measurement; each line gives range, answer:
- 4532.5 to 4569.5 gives 45.3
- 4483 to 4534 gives 46.1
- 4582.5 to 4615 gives 46.2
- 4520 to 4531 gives 40.1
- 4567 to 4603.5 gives 46.9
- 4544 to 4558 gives 45.9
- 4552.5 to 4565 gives 47.8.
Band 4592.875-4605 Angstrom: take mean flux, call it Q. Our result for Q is 45.7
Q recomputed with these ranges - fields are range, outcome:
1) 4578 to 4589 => 48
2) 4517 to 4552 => 42.5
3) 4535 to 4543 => 43.7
